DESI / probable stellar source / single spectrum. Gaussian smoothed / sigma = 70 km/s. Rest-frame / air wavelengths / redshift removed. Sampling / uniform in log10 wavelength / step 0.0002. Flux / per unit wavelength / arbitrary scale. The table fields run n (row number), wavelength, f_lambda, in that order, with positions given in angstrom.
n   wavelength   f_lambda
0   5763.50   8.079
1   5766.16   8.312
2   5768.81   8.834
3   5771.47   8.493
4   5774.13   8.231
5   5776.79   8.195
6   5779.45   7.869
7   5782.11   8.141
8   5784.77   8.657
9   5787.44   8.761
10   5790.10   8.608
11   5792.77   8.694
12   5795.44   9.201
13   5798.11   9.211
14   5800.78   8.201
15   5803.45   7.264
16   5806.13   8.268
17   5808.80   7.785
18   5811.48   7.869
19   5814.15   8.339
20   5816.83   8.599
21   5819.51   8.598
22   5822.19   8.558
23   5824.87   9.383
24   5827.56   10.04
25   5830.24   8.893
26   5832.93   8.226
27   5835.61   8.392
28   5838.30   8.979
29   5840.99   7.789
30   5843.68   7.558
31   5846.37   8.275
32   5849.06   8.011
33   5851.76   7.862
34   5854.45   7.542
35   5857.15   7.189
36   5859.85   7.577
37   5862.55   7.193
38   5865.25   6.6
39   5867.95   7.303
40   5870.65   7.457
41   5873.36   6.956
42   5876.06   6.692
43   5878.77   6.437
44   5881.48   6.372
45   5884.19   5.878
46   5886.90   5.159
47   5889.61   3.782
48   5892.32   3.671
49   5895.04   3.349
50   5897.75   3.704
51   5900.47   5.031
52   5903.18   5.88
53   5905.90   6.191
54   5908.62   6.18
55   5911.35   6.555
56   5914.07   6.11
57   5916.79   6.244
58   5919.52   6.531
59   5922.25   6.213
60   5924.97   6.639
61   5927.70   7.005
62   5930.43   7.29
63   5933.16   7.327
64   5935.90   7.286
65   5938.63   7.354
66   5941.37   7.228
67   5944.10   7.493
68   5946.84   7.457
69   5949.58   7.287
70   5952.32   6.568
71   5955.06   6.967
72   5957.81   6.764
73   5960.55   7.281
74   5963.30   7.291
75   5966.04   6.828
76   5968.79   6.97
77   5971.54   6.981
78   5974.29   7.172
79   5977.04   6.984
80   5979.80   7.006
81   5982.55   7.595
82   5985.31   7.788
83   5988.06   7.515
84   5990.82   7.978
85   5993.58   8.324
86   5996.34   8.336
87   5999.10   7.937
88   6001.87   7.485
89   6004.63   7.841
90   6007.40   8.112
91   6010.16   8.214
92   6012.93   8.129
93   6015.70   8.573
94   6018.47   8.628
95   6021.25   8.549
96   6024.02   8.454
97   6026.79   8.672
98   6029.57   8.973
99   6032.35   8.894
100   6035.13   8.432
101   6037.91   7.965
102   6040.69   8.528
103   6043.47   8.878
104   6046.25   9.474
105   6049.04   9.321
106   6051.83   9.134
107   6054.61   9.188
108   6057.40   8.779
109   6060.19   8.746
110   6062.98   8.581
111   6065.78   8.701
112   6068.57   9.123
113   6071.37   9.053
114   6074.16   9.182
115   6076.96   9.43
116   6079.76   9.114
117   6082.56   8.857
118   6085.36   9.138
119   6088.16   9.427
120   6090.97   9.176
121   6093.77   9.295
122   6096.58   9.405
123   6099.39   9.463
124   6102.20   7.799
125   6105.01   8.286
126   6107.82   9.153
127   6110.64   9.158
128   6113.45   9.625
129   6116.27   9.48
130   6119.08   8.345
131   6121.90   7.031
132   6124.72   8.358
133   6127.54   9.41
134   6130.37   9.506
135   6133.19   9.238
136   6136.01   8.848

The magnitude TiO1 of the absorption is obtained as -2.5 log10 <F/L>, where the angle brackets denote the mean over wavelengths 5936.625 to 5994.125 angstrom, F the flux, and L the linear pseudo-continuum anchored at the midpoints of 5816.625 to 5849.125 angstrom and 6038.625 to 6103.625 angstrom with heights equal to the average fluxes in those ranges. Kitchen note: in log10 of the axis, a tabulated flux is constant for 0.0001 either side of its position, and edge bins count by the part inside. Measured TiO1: 0.212 mag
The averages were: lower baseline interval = 8.58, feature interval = 7.26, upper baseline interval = 9.02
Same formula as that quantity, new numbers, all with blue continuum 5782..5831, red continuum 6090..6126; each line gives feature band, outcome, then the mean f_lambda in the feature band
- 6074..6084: -0.043 mag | 9.14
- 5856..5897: 0.384 mag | 6.06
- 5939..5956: 0.207 mag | 7.18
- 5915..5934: 0.277 mag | 6.72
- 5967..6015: 0.139 mag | 7.68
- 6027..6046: 0.011 mag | 8.67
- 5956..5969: 0.232 mag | 7.03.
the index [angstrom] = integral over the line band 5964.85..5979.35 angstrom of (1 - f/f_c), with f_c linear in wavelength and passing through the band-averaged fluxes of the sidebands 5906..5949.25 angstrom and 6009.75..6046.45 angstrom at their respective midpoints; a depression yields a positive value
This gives 1.2 angstrom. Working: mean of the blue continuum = 6.85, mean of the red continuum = 8.58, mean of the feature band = 6.99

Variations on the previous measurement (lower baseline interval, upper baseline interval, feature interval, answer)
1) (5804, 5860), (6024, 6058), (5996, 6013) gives 1.48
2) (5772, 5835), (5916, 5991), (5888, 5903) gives 6.98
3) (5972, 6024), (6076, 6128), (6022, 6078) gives -3.02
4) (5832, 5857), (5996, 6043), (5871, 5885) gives 2.64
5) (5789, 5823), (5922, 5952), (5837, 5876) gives 1.79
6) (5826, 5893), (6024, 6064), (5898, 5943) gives 7.32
